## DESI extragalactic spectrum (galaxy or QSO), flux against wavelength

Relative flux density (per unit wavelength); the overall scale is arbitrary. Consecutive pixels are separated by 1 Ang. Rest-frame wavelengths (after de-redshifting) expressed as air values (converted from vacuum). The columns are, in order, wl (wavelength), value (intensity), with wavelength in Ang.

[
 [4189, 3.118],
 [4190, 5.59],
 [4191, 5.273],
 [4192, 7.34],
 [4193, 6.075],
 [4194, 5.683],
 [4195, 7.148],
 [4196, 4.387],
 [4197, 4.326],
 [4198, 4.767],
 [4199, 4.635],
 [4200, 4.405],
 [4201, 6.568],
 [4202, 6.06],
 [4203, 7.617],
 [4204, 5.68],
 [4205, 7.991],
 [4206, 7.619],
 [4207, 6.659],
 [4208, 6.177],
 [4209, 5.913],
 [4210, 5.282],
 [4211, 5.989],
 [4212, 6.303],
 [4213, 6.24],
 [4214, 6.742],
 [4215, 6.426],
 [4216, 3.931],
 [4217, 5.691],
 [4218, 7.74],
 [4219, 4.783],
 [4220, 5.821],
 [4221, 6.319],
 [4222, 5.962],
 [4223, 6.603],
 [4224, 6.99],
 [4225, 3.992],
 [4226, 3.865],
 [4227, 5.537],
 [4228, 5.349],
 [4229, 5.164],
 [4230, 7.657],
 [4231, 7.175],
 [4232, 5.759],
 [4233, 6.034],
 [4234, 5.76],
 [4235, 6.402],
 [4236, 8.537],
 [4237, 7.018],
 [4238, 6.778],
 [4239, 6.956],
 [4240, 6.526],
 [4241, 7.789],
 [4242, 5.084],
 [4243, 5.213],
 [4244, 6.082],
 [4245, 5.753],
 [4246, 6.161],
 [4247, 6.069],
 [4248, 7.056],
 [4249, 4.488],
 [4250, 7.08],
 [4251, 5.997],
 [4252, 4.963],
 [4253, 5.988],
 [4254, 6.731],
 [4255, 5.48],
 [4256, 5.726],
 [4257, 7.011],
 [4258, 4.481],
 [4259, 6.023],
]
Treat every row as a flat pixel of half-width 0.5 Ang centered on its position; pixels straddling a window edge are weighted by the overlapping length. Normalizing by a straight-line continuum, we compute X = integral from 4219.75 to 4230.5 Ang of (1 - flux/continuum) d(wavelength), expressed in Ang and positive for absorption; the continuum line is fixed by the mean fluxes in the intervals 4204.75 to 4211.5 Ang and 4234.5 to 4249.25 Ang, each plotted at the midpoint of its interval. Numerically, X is 1.2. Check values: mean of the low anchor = 6.46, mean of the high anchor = 6.43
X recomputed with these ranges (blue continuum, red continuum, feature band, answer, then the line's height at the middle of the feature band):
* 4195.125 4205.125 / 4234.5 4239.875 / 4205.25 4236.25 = 1.6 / 6.44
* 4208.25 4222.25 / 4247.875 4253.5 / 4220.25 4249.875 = -1.3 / 5.89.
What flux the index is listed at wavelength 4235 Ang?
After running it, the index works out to 6.402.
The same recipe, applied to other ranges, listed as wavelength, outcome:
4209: 5.913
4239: 6.956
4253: 5.988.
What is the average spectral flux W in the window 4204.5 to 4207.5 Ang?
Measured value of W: 7.42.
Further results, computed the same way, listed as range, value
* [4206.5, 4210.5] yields 6.01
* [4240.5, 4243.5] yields 6.03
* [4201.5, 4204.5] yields 6.45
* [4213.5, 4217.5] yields 5.7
